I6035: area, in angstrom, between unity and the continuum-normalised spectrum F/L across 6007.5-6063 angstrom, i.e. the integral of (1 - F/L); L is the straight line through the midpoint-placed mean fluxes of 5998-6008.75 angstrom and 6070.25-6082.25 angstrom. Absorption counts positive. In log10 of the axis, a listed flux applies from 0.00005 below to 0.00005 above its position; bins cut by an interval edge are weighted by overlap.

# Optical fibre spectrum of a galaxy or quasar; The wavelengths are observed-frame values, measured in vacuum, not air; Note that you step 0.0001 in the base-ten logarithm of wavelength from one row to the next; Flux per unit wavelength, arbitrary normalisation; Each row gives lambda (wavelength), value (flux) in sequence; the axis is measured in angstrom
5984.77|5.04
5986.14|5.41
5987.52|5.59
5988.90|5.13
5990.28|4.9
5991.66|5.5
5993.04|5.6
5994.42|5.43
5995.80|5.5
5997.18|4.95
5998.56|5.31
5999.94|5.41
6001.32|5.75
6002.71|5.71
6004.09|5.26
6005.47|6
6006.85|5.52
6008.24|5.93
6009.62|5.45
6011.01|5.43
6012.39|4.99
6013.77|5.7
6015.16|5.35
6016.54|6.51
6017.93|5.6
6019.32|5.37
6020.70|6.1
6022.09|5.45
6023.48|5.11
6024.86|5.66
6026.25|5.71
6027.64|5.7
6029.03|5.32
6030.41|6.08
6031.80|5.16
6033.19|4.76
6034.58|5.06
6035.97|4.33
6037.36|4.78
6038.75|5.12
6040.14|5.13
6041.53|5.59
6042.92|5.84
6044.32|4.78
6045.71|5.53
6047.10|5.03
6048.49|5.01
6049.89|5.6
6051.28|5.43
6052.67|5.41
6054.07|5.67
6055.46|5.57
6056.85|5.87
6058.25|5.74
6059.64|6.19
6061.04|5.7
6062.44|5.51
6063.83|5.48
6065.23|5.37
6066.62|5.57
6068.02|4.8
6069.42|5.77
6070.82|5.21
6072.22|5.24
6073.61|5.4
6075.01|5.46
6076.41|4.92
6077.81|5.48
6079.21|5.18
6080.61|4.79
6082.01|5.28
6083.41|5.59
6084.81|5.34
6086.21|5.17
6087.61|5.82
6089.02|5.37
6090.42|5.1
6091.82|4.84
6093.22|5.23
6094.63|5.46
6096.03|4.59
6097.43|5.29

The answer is -0.2 angstrom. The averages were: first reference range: 5.61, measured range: 5.46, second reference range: 5.22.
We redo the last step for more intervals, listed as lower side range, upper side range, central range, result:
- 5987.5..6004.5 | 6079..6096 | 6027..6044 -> 0.30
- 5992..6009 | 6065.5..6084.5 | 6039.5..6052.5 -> 0.12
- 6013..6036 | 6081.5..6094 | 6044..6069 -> -0.33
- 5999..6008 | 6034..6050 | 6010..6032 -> -0.78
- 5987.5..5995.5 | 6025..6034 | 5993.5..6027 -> -0.92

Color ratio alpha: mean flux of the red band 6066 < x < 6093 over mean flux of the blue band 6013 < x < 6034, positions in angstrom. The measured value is 0.95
